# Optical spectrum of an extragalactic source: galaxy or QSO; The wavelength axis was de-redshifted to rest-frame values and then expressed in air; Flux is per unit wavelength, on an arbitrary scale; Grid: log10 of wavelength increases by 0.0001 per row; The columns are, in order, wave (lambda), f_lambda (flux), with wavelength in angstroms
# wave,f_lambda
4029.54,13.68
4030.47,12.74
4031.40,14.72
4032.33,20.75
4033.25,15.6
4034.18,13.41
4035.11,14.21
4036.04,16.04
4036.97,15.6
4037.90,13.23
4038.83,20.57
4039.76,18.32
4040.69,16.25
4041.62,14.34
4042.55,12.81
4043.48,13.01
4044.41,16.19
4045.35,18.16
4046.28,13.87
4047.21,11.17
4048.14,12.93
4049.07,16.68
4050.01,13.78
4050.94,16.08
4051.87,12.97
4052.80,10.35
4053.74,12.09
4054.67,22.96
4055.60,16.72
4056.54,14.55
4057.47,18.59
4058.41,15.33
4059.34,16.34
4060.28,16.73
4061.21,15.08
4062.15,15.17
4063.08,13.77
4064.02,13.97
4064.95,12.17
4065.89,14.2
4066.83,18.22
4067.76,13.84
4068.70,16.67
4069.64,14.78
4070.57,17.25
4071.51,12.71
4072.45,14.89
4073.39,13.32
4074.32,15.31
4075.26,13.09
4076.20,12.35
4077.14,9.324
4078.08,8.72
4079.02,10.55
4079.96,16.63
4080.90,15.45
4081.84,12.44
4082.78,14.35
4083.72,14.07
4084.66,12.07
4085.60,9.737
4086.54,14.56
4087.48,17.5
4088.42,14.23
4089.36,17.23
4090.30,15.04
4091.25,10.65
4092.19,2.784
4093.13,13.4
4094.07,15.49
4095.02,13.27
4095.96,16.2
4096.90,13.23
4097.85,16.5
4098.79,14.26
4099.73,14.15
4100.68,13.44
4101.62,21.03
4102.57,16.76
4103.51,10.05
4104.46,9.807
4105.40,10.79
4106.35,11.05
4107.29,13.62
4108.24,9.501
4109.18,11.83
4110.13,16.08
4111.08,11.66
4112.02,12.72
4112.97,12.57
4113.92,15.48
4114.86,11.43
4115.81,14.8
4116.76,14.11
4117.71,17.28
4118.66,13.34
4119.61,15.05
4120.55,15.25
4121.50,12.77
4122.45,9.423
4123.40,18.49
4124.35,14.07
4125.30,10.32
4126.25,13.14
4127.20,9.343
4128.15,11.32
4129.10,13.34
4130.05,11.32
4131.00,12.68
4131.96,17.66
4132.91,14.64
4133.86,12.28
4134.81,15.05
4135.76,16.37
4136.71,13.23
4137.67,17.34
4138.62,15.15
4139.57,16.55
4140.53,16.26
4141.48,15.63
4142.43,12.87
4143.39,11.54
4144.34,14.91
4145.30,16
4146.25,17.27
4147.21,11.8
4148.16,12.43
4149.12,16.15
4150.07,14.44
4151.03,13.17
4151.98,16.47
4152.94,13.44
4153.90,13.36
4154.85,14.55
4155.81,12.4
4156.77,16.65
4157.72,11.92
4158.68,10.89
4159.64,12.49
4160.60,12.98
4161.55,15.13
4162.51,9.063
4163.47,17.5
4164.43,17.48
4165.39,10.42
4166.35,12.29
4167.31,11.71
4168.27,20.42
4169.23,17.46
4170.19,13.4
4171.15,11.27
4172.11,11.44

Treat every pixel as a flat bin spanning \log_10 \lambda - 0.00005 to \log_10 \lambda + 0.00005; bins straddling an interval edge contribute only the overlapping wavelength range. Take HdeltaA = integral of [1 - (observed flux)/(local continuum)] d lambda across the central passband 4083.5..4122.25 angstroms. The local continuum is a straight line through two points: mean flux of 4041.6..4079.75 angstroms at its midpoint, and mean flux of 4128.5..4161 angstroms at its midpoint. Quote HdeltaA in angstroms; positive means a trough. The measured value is 2.2 angstroms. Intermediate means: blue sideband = 14.4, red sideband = 14.2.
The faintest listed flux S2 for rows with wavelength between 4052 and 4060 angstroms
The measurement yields 10.35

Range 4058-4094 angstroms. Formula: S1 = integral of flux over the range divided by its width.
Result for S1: 13.8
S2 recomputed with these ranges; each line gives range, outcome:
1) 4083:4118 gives 2.784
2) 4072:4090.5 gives 8.72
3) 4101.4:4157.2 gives 9.343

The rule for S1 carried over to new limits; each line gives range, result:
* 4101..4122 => 13.5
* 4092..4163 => 13.7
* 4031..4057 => 15.3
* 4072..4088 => 13.2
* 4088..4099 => 13.5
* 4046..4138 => 13.9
